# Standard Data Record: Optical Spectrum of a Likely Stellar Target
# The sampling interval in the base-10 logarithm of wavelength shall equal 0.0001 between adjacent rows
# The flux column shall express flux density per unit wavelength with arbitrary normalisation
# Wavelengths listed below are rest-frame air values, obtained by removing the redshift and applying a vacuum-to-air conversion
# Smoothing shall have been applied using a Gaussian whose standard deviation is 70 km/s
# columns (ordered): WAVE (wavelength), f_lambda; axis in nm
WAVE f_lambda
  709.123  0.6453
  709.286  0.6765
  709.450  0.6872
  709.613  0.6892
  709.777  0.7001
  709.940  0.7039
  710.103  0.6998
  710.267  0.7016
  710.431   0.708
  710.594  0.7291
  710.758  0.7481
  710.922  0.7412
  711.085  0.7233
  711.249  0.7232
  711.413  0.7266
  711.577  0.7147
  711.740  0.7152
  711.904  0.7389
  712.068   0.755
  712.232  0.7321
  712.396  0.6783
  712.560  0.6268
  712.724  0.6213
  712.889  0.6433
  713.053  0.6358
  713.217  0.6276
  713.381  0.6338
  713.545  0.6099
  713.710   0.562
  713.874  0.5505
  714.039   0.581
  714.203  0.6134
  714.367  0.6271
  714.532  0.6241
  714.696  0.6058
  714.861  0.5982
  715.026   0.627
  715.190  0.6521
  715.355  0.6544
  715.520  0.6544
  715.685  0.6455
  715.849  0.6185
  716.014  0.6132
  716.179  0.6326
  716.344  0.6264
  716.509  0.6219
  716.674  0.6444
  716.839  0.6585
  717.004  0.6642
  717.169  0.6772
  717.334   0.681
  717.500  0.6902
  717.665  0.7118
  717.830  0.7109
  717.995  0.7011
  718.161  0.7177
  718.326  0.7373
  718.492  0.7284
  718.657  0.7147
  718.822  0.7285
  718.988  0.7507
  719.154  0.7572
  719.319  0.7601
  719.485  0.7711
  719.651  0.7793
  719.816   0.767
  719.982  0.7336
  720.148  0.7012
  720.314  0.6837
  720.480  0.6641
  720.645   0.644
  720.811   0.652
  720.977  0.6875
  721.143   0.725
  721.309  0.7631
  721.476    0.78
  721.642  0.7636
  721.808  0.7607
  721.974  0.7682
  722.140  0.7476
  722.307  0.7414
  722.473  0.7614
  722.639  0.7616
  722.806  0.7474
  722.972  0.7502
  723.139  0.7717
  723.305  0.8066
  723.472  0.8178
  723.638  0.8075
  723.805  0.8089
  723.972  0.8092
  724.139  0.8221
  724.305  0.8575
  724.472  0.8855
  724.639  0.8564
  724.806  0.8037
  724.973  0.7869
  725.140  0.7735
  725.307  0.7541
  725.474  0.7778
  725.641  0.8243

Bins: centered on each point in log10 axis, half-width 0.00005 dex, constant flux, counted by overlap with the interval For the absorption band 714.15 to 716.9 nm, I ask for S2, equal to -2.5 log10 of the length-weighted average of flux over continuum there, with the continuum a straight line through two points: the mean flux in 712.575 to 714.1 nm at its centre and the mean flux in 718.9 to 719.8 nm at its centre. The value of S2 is 0.06 mag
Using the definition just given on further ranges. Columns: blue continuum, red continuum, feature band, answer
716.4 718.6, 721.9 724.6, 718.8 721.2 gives 0.019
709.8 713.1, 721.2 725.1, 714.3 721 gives 0.104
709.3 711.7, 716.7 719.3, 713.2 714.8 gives 0.180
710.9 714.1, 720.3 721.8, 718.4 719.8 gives -0.073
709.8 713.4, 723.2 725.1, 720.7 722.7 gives 0.080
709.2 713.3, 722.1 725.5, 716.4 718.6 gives 0.088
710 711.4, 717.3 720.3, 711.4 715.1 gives 0.127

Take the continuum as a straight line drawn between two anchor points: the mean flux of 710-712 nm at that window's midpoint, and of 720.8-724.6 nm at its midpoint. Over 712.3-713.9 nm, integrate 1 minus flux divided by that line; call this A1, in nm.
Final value 0.24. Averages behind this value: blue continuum 0.723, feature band 0.622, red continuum 0.777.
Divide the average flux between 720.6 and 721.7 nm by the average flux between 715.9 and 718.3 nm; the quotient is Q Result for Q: 1.07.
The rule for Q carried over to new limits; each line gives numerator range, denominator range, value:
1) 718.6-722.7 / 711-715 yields 1.13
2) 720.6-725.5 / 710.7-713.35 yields 1.11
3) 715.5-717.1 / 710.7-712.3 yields 0.87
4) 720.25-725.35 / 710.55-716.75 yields 1.17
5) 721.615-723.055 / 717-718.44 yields 1.08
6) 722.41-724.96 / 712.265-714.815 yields 1.30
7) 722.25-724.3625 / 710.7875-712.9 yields 1.12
